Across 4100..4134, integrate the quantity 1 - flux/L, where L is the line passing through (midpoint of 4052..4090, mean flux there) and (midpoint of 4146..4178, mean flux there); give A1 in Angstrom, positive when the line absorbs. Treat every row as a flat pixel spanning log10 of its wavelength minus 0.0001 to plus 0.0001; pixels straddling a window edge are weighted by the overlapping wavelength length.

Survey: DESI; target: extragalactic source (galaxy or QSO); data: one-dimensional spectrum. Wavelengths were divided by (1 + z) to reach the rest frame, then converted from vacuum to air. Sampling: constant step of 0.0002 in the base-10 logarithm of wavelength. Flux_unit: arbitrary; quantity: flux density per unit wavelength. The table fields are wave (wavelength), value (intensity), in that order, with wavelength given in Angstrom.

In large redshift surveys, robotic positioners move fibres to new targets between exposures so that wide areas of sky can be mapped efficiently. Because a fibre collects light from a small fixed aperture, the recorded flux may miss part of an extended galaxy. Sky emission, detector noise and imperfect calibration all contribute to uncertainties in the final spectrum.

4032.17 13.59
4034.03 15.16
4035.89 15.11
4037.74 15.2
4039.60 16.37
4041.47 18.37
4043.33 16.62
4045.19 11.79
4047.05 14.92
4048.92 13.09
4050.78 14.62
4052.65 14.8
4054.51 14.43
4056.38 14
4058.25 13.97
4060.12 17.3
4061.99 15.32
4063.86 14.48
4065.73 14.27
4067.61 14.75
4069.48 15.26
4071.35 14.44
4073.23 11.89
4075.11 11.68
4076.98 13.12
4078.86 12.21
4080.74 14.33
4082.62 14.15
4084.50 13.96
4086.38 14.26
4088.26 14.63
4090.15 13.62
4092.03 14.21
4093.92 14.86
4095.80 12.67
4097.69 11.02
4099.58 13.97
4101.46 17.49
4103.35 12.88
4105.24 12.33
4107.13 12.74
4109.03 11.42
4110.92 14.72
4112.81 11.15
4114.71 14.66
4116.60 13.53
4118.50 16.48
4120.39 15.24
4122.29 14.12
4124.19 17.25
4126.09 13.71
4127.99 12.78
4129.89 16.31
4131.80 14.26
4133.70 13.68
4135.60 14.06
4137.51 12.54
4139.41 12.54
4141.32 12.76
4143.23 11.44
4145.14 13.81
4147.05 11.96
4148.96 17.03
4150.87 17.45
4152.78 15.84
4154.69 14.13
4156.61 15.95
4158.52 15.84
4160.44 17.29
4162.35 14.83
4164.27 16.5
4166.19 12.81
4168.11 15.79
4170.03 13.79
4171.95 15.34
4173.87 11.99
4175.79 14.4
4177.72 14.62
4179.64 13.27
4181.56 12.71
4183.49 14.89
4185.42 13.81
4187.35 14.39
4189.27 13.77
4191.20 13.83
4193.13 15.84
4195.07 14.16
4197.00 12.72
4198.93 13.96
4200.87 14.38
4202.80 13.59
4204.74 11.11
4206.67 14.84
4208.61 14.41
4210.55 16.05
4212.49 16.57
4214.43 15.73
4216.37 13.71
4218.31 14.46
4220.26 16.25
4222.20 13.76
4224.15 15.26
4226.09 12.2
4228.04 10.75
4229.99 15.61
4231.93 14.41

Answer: 1.02 Angstrom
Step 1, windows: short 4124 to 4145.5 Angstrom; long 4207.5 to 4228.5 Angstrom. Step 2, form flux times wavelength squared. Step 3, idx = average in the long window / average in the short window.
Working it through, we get 1.1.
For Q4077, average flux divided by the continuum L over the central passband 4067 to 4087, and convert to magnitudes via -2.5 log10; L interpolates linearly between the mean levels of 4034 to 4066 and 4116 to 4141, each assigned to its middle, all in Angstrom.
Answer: 0.09 mag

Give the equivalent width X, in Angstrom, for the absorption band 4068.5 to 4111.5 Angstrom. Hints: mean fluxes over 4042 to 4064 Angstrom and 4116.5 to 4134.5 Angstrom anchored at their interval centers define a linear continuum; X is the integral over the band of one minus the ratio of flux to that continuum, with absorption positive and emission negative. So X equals 3.5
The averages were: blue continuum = 14.7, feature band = 13.6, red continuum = 14.8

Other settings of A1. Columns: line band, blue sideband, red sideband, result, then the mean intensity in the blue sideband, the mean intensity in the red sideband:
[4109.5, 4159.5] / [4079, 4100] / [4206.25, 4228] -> -1.0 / 13.7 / 14.7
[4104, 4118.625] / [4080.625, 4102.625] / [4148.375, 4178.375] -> 1.2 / 14.1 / 15.2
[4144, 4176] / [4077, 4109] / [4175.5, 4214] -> -2.3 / 13.6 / 14.2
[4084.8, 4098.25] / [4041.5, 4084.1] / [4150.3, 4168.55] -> 0.9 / 14.2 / 15.6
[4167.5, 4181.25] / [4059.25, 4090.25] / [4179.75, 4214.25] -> 0.1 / 14.1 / 14.2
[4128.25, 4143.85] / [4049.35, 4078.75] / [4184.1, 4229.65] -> 0.8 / 14.2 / 14.2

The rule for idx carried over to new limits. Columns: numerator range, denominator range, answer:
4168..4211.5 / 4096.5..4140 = 1.05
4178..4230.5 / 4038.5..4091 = 1.05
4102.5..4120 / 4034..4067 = 0.92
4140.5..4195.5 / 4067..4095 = 1.09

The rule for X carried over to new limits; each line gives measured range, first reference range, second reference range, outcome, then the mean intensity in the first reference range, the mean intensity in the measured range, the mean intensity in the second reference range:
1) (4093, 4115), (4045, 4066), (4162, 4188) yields 1.7 Angstrom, 14.5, 13.3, 14.2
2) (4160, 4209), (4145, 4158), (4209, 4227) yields 3.0 Angstrom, 15.3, 14.2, 14.9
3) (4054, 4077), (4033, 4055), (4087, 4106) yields 0.4 Angstrom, 15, 14.3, 13.8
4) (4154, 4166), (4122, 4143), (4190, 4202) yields -1.4 Angstrom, 13.9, 15.6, 14.1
